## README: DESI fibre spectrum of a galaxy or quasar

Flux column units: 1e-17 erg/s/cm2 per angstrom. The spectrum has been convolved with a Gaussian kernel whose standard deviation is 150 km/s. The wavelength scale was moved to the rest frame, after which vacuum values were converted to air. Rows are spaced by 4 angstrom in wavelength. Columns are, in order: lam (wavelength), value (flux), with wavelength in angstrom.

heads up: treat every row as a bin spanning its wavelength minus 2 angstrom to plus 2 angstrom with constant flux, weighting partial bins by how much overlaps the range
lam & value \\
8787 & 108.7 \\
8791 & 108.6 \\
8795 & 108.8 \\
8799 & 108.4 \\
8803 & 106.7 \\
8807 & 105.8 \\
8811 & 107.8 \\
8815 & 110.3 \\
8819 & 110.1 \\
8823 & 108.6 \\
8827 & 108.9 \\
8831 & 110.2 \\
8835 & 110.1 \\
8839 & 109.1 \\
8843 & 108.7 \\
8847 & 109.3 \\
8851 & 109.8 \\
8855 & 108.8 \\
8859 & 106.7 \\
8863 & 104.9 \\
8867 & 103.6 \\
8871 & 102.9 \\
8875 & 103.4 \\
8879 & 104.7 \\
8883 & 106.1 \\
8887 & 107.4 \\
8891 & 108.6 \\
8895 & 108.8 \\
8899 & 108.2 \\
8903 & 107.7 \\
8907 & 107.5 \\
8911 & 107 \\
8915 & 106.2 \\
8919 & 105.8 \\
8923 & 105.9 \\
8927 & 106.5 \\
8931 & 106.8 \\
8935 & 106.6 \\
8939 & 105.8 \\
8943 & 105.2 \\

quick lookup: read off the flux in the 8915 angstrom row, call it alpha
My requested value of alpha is 106.2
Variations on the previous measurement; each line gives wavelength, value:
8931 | 106.8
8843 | 108.7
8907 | 107.5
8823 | 108.6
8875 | 103.4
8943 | 105.2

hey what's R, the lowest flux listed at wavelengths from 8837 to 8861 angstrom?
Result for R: 106.7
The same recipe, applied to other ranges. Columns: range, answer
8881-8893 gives 106.1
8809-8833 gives 107.8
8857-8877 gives 102.9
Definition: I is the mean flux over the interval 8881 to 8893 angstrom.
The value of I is 107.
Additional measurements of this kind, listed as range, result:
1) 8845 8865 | 108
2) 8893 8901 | 108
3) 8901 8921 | 107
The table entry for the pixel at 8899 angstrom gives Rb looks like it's 108.2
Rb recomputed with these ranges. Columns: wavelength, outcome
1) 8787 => 108.7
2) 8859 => 106.7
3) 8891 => 108.6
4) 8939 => 105.8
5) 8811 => 107.8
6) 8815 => 110.3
